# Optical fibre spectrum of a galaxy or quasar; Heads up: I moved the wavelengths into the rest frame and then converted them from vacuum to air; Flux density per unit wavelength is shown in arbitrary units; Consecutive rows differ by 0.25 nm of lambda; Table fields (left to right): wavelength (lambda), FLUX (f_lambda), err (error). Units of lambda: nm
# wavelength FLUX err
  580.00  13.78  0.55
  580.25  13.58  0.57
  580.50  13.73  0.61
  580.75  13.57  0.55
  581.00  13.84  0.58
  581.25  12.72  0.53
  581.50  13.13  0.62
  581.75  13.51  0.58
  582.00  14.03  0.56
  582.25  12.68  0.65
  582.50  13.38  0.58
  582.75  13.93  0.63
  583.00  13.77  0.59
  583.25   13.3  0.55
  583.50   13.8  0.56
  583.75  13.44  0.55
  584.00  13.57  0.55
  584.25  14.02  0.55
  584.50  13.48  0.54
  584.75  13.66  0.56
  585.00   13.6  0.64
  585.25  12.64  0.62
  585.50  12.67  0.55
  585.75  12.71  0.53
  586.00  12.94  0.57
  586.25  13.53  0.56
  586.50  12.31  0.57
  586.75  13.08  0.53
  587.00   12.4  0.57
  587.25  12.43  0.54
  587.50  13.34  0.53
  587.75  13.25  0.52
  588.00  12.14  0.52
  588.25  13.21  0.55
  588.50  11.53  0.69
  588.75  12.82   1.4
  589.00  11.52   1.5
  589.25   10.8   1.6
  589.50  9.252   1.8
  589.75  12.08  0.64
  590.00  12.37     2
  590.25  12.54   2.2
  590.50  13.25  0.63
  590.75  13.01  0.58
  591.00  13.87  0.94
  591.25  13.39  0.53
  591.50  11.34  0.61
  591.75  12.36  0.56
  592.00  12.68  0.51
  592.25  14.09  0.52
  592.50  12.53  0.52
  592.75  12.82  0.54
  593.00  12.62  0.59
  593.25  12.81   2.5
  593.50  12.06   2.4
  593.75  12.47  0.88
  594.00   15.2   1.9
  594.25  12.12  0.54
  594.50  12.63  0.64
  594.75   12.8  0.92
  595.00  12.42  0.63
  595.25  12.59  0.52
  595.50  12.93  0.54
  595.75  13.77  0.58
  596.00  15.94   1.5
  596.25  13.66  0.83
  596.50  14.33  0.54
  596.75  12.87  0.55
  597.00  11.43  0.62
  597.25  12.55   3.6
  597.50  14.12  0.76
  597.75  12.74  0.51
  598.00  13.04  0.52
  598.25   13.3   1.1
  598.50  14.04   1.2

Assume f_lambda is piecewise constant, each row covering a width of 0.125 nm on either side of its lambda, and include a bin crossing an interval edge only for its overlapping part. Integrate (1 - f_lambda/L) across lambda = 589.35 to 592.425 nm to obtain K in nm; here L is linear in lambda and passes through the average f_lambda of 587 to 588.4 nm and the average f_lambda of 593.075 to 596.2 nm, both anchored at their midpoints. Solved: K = 0.109 nm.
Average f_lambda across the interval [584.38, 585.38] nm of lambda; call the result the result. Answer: 13.3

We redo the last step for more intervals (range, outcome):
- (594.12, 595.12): 12.5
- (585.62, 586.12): 12.8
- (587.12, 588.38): 12.9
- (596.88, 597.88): 12.7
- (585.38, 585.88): 12.7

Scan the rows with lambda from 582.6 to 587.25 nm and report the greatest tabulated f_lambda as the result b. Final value 14.02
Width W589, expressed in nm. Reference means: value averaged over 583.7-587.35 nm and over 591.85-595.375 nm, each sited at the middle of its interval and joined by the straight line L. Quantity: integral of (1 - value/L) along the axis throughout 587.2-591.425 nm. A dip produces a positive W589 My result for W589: 0.19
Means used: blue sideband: 13.1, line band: 12.4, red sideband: 12.8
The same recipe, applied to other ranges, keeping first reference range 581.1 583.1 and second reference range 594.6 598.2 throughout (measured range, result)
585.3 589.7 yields 0.32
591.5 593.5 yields 0.09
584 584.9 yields -0.02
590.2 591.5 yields 0.02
